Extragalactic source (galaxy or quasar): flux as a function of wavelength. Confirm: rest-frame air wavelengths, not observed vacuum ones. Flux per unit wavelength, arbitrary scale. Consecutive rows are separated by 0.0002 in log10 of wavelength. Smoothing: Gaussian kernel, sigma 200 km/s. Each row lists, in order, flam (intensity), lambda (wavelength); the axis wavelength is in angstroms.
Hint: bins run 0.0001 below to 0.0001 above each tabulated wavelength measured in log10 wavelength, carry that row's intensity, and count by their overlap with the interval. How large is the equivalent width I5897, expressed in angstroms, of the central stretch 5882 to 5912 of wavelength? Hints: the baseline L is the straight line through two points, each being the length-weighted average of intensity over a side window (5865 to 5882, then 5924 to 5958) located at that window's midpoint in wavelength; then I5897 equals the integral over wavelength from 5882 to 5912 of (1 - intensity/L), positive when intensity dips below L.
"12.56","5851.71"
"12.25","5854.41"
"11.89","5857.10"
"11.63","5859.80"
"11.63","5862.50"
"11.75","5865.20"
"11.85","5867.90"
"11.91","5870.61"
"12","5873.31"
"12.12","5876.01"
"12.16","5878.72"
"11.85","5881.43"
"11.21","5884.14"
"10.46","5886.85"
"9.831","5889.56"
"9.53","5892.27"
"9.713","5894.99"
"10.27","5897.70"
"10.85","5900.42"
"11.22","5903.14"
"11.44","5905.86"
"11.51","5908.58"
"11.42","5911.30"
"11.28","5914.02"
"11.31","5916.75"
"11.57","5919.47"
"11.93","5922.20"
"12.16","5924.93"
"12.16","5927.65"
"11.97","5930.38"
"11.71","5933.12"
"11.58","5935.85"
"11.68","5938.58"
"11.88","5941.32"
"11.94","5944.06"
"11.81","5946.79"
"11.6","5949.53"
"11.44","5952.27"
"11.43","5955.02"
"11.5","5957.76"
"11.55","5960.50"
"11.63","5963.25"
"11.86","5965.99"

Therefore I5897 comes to 3.0 angstroms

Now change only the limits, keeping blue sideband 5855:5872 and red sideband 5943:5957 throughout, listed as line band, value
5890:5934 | 1.83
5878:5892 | 0.99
